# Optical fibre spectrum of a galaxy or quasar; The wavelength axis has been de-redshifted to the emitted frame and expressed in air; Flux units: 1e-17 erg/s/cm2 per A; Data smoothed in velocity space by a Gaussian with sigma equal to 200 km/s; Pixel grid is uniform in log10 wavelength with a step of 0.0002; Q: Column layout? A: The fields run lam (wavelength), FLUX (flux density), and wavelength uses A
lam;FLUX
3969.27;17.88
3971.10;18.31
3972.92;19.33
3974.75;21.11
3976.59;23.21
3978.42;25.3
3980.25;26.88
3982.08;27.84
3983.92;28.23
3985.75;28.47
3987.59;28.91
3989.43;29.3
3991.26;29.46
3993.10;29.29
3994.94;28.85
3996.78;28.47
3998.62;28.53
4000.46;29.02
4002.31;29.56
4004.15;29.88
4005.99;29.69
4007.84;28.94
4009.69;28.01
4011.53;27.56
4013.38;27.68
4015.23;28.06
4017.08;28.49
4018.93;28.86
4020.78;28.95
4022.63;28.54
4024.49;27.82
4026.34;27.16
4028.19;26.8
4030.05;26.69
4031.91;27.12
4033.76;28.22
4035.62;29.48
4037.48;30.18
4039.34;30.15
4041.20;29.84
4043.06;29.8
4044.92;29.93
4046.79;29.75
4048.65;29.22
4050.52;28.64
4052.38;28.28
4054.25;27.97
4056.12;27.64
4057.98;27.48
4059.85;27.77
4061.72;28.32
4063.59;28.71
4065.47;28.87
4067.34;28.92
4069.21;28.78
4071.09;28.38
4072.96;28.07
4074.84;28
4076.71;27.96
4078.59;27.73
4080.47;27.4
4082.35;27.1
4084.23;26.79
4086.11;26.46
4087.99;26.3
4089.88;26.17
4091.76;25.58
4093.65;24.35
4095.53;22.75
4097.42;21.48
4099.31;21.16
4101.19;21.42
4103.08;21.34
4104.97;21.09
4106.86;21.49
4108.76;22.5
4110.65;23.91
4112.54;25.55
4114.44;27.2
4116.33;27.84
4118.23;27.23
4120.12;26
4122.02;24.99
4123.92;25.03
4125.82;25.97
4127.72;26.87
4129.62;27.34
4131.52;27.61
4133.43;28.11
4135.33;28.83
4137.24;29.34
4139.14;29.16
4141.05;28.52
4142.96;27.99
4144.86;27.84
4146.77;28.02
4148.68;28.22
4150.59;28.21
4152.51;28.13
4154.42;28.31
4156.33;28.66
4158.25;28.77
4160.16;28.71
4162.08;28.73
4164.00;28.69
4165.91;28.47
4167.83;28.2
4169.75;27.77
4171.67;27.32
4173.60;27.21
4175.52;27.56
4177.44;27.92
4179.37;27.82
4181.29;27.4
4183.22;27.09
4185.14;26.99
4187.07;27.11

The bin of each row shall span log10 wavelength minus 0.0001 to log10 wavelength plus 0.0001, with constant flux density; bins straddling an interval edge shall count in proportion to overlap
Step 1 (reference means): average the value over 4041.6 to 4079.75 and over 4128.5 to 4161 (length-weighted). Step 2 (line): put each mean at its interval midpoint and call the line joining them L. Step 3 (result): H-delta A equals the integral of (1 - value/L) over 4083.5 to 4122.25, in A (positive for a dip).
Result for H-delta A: 5.57 A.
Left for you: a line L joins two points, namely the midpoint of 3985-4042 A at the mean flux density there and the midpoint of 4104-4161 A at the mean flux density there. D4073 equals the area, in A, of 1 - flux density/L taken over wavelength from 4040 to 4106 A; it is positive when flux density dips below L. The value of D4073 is 2.3 A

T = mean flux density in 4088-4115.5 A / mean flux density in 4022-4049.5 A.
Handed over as 0.8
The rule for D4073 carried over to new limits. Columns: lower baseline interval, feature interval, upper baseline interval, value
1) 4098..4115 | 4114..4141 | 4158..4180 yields -3.1 A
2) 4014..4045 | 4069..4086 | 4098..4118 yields -1.5 A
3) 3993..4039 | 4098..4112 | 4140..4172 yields 3.2 A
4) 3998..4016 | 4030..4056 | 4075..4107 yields -1.9 A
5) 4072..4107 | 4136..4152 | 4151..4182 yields -0.7 A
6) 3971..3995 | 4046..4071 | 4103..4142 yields -2.2 A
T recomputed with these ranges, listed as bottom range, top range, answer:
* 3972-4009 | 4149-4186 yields 1.02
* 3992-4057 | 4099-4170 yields 0.93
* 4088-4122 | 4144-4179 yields 1.17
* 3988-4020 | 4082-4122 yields 0.85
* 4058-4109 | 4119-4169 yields 1.08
